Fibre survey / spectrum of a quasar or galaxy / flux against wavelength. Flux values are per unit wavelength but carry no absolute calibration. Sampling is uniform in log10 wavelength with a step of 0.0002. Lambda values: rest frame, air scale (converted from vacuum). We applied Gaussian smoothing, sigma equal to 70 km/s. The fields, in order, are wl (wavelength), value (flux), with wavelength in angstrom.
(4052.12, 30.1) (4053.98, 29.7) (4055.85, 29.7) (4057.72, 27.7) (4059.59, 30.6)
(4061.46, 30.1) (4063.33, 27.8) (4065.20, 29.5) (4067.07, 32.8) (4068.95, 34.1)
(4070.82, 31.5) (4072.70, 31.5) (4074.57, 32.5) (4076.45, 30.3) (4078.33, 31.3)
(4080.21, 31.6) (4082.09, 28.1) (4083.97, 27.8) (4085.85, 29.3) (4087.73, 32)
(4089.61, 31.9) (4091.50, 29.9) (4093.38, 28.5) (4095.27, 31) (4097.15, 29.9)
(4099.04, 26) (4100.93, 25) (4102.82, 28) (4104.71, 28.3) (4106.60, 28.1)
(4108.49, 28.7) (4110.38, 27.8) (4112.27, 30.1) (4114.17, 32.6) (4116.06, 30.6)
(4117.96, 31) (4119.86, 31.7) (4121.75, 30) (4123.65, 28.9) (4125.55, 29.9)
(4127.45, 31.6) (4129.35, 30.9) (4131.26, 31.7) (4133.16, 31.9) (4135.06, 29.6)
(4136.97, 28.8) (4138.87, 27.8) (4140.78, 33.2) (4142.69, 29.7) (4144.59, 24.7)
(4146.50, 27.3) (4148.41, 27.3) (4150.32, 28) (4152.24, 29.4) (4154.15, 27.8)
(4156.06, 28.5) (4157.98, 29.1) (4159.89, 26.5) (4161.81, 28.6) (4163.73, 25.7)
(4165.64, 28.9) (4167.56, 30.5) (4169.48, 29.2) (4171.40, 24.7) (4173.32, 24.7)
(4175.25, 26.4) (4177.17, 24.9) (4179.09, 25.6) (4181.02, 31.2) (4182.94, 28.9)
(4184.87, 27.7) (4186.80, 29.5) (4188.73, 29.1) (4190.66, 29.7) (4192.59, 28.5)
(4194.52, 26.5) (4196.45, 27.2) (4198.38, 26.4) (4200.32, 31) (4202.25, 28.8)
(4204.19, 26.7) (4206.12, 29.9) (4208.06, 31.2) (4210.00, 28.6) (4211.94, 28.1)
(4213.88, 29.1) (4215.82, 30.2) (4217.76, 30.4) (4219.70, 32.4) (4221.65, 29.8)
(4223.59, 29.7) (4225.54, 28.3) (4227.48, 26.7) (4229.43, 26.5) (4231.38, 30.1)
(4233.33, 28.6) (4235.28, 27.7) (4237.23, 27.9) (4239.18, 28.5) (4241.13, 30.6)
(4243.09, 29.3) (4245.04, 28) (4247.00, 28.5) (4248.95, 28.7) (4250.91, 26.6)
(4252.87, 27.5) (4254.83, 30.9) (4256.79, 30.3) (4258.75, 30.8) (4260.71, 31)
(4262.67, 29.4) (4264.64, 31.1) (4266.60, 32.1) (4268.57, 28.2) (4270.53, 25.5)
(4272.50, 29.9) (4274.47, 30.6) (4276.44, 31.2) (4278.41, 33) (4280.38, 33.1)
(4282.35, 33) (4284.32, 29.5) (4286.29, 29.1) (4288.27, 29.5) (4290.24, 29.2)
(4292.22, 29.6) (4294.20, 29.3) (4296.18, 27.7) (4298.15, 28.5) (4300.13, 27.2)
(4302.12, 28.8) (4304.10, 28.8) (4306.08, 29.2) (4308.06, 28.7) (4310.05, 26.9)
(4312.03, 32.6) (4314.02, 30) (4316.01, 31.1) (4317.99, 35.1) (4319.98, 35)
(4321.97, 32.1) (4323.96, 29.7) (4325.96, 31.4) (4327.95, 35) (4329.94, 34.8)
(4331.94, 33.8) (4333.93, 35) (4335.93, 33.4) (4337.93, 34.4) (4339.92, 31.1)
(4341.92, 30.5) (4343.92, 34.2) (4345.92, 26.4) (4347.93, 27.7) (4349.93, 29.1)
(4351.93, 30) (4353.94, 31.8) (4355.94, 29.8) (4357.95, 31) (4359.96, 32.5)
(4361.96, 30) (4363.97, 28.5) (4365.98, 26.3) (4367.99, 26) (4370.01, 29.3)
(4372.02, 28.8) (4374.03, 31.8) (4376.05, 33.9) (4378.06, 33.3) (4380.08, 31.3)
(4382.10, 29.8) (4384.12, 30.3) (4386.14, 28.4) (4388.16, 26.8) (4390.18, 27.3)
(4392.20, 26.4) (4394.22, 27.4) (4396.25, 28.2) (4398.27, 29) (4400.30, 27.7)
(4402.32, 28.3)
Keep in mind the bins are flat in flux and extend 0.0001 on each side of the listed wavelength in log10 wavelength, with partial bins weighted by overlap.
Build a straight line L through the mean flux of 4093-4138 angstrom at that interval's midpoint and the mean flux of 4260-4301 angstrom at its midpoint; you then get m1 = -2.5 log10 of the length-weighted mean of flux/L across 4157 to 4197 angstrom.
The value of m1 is 0.074 mag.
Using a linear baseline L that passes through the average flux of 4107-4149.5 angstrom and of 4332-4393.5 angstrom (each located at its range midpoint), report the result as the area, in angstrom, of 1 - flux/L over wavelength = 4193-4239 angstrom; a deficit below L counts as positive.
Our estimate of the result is 1.8 angstrom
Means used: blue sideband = 29.8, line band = 28.8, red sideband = 30.2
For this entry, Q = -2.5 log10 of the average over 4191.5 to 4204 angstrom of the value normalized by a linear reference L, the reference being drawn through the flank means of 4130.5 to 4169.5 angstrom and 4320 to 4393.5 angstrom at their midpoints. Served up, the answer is 0.045 mag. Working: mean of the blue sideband 28.7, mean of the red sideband 30.6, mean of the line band 28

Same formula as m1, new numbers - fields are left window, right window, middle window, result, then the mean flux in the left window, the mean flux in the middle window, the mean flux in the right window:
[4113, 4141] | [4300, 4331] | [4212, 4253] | 0.08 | 30.6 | 28.8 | 31.1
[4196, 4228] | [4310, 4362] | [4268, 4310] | 0.05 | 29.2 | 29.5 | 31.8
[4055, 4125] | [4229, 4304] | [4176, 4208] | 0.05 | 29.9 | 28.3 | 29.4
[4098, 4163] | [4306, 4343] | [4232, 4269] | 0.06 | 29.1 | 29.3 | 32.2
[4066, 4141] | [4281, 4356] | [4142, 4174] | 0.10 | 30.1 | 27.7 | 30.8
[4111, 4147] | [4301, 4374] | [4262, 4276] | 0.04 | 30.1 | 29.6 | 30.8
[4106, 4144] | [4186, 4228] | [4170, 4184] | 0.11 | 30.2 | 26.7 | 29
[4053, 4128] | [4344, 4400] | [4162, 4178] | 0.11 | 29.9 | 27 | 29.4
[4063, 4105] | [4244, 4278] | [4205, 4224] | -0.01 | 30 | 29.9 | 29.5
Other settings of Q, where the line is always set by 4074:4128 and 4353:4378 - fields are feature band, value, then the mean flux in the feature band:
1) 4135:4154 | 0.048 mag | 28.5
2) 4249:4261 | 0.021 mag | 29.4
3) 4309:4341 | -0.088 mag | 32.6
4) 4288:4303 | 0.049 mag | 28.7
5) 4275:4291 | -0.036 mag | 31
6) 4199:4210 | 0.019 mag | 29.3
